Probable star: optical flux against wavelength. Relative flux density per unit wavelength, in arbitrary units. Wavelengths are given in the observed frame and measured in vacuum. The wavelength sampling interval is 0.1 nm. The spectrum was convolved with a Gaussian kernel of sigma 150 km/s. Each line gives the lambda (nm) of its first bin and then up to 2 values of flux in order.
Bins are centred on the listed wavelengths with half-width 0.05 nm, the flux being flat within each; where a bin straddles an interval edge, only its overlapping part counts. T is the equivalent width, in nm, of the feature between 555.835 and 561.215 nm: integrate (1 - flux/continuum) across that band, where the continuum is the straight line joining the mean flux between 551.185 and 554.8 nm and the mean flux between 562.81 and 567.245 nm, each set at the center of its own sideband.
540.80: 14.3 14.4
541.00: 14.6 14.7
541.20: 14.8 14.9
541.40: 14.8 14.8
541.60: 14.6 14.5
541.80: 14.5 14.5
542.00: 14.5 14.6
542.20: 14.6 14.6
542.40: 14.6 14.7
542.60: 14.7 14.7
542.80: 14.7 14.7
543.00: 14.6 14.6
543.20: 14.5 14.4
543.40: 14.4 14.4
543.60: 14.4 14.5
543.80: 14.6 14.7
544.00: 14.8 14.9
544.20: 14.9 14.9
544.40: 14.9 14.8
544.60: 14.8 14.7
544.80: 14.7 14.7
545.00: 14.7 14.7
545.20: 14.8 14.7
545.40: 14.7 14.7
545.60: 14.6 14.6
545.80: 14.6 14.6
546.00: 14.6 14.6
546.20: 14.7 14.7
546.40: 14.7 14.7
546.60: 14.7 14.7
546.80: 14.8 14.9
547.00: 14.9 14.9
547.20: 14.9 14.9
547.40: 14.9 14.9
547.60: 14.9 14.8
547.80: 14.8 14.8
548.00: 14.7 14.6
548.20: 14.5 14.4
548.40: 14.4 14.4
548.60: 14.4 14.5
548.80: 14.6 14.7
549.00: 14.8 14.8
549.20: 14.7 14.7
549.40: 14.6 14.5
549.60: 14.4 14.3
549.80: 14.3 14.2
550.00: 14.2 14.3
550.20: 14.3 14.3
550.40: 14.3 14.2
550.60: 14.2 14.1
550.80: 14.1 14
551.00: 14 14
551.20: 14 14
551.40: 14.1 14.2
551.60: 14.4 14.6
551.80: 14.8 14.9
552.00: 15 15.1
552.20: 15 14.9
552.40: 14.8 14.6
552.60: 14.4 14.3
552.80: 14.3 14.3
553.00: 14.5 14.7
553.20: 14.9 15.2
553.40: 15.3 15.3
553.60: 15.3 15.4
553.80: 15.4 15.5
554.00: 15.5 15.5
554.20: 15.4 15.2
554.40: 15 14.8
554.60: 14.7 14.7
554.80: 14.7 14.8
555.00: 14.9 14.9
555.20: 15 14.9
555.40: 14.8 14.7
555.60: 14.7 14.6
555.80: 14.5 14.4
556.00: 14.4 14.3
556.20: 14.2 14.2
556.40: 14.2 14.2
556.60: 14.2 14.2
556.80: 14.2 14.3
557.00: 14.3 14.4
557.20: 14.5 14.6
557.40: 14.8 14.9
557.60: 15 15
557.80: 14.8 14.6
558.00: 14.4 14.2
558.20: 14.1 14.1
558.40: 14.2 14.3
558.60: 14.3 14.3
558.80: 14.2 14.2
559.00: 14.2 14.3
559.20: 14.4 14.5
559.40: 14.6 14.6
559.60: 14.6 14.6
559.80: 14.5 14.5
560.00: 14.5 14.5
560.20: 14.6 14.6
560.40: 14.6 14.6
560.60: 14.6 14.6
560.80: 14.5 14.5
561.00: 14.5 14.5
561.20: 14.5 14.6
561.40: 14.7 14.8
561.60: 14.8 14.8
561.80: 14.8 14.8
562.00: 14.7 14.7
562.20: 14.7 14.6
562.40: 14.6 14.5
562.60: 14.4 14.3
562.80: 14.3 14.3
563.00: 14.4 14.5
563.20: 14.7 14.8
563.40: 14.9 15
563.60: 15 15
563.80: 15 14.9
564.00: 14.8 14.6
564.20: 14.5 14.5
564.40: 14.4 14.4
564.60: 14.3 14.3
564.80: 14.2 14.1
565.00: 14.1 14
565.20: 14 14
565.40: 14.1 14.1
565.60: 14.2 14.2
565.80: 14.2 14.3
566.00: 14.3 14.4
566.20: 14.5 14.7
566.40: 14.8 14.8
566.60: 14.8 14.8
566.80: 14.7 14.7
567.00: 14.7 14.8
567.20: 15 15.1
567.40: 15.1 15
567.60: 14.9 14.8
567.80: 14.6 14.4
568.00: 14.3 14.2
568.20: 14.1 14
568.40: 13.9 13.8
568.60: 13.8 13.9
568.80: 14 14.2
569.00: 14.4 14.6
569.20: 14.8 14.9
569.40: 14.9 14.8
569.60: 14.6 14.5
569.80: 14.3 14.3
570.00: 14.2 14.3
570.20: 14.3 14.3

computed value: 0.091 nm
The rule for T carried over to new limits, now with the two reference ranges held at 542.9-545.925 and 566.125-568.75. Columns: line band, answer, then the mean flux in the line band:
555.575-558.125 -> 0.023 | 14.5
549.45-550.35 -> 0.020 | 14.3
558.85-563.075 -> 0.010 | 14.5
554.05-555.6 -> -0.033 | 14.9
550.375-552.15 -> 0.036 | 14.3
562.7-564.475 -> -0.013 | 14.7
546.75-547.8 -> -0.016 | 14.9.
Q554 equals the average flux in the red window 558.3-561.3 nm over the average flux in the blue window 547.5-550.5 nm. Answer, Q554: 1.00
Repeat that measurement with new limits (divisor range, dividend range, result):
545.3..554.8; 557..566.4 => 0.99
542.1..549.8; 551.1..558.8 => 1.00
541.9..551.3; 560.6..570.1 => 1.00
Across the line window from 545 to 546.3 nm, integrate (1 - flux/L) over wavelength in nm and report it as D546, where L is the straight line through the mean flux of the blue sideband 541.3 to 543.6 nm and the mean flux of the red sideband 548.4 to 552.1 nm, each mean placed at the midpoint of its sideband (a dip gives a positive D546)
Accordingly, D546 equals -0.01 nm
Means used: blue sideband 14.6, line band 14.7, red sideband 14.4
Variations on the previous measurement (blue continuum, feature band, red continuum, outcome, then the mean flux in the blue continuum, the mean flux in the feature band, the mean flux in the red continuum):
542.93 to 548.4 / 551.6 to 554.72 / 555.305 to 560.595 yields -0.08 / 14.7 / 14.9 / 14.5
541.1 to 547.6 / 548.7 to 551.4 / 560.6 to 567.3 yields 0.06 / 14.7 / 14.3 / 14.6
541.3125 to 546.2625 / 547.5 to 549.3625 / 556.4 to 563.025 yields 0.00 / 14.7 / 14.6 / 14.5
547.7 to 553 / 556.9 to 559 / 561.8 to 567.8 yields 0.01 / 14.5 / 14.5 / 14.6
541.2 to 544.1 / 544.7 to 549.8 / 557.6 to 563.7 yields -0.03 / 14.6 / 14.7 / 14.5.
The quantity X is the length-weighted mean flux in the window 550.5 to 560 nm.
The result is 14.6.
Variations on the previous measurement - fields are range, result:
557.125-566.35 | 14.5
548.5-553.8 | 14.5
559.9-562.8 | 14.6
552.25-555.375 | 14.9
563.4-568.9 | 14.5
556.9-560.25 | 14.5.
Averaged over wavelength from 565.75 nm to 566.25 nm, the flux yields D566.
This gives 14.3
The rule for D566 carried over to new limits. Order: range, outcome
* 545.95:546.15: 14.6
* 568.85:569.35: 14.6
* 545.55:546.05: 14.6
